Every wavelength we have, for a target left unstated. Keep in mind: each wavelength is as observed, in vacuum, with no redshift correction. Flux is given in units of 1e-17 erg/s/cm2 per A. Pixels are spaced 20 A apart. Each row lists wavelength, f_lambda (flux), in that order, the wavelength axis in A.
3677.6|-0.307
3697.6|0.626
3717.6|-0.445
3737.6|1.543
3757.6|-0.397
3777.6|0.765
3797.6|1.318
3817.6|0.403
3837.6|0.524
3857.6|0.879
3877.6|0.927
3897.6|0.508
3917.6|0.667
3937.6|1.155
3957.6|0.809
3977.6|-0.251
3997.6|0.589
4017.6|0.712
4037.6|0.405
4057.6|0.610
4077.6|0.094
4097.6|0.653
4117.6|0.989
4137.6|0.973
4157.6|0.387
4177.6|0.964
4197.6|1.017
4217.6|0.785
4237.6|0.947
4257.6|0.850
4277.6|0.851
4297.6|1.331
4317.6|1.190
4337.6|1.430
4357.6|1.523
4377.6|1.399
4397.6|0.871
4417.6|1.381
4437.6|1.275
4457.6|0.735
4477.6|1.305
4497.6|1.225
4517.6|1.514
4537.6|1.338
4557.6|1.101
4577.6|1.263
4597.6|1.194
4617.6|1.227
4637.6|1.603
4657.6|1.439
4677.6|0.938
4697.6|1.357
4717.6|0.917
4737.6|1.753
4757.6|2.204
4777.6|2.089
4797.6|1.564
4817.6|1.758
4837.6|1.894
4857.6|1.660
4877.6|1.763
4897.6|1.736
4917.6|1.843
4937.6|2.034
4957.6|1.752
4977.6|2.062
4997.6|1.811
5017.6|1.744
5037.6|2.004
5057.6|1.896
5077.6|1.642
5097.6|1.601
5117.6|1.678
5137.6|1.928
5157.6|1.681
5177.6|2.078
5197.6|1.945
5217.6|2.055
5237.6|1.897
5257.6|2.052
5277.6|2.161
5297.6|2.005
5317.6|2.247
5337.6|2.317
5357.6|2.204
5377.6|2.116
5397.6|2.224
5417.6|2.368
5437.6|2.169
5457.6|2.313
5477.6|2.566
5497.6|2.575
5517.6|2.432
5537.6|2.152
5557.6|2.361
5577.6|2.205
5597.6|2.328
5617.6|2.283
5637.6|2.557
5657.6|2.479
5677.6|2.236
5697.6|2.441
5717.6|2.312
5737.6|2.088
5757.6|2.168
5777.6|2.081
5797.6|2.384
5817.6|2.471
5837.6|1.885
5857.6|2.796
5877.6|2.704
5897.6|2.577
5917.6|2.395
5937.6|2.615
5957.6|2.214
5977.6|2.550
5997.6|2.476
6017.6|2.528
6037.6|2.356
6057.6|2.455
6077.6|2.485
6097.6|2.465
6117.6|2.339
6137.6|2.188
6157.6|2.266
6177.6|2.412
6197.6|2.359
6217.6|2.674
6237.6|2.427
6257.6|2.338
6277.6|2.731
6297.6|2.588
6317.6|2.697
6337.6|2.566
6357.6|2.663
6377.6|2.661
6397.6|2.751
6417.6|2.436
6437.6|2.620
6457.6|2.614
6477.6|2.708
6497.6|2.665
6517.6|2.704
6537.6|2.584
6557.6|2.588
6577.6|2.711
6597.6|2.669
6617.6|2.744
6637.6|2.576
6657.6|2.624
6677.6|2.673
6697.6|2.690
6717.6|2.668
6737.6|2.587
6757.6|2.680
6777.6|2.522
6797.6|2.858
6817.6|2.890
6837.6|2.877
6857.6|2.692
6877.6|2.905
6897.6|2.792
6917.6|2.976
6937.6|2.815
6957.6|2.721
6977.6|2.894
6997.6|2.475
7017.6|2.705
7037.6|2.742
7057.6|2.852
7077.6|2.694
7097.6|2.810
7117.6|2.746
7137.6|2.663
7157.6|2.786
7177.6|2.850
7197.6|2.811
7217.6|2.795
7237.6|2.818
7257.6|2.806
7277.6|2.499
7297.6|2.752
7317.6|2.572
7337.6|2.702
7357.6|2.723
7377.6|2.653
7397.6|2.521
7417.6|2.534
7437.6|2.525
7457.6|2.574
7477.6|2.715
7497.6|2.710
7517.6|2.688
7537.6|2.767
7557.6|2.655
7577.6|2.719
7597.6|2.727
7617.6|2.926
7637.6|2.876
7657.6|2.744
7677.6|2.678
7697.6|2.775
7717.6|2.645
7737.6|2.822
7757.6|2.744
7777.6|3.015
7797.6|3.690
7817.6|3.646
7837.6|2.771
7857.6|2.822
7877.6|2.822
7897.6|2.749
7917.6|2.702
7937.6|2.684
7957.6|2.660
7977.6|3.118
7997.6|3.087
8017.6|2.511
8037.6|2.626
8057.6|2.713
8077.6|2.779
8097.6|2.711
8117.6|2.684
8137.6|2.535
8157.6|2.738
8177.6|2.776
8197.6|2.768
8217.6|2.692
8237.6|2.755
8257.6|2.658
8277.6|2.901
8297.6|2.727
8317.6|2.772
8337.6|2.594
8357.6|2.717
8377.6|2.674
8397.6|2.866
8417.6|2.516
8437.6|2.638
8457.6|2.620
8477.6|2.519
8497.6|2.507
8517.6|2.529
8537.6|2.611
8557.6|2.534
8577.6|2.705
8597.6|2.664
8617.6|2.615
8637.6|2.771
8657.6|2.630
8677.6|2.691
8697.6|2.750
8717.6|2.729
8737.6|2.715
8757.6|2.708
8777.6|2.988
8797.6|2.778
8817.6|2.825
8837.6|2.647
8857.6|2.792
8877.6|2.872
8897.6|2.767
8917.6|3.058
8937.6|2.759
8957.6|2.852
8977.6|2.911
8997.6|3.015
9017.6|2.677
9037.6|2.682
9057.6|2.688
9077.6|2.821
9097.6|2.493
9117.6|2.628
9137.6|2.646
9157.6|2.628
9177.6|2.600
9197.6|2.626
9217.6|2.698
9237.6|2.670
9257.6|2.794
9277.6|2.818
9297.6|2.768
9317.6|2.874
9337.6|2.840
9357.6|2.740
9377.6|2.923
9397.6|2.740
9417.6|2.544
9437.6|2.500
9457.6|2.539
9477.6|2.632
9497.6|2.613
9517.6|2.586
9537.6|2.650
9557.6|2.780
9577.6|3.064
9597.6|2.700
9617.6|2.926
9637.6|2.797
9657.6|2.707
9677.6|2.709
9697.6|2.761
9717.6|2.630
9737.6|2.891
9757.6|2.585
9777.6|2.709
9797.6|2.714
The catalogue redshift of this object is 0.187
